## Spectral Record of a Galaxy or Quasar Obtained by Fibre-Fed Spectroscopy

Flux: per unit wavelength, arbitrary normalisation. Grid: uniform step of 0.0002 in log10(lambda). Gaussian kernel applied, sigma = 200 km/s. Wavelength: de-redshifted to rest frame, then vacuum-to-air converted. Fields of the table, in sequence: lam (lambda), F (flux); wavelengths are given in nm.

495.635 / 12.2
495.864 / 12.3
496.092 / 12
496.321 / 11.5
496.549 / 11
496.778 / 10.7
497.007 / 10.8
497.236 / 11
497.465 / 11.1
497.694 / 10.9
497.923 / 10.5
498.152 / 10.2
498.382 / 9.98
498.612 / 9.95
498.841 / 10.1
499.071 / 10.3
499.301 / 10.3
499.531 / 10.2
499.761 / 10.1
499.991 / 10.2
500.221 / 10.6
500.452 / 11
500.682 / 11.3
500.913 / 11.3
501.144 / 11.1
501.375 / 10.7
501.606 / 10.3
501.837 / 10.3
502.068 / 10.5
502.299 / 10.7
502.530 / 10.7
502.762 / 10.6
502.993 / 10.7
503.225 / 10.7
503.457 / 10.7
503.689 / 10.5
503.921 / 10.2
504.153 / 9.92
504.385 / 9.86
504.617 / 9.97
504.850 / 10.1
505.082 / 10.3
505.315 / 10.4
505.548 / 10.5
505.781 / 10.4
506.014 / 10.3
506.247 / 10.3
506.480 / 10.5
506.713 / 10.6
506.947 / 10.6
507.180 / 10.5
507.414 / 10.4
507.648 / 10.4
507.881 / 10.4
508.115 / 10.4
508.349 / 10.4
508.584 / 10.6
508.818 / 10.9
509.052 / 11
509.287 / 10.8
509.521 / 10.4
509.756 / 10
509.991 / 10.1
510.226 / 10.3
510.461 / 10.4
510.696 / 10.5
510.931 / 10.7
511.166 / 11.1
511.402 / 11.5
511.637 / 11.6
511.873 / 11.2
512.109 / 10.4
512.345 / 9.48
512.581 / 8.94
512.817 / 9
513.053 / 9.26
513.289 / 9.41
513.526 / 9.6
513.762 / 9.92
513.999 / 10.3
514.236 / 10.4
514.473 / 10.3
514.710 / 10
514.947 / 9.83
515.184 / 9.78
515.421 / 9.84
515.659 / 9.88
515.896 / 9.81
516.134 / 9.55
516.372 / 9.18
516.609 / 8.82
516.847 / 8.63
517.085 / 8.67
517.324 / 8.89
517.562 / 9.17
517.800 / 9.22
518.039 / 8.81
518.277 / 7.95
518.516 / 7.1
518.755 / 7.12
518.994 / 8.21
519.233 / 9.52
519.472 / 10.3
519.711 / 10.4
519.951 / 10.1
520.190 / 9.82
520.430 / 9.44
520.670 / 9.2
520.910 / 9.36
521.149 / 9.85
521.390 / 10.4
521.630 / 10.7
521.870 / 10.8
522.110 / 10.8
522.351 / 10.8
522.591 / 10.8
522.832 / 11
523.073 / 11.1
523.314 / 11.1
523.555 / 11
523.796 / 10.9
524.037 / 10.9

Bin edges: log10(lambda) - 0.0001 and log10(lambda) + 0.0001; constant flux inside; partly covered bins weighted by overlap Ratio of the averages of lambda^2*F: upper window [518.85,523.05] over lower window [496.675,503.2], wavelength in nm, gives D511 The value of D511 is 1.0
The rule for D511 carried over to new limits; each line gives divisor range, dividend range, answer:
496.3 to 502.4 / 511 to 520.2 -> 0.96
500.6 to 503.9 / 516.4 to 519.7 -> 0.87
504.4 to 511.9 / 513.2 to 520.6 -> 0.92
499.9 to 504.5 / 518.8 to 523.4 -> 1.03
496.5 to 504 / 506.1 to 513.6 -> 1.02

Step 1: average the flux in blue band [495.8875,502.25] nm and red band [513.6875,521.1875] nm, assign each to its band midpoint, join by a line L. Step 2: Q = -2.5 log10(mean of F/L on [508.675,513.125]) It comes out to -0.06 mag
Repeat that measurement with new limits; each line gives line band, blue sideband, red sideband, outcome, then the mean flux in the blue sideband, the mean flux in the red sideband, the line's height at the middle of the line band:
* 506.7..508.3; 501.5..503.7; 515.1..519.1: -0.05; 10.6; 8.85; 9.99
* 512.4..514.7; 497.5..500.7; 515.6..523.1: 0.01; 10.4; 9.52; 9.77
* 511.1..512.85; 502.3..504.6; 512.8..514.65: -0.06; 10.4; 9.82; 9.93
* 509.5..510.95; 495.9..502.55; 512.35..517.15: -0.05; 10.7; 9.57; 9.89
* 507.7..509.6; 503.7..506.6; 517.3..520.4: -0.07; 10.2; 8.99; 9.92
